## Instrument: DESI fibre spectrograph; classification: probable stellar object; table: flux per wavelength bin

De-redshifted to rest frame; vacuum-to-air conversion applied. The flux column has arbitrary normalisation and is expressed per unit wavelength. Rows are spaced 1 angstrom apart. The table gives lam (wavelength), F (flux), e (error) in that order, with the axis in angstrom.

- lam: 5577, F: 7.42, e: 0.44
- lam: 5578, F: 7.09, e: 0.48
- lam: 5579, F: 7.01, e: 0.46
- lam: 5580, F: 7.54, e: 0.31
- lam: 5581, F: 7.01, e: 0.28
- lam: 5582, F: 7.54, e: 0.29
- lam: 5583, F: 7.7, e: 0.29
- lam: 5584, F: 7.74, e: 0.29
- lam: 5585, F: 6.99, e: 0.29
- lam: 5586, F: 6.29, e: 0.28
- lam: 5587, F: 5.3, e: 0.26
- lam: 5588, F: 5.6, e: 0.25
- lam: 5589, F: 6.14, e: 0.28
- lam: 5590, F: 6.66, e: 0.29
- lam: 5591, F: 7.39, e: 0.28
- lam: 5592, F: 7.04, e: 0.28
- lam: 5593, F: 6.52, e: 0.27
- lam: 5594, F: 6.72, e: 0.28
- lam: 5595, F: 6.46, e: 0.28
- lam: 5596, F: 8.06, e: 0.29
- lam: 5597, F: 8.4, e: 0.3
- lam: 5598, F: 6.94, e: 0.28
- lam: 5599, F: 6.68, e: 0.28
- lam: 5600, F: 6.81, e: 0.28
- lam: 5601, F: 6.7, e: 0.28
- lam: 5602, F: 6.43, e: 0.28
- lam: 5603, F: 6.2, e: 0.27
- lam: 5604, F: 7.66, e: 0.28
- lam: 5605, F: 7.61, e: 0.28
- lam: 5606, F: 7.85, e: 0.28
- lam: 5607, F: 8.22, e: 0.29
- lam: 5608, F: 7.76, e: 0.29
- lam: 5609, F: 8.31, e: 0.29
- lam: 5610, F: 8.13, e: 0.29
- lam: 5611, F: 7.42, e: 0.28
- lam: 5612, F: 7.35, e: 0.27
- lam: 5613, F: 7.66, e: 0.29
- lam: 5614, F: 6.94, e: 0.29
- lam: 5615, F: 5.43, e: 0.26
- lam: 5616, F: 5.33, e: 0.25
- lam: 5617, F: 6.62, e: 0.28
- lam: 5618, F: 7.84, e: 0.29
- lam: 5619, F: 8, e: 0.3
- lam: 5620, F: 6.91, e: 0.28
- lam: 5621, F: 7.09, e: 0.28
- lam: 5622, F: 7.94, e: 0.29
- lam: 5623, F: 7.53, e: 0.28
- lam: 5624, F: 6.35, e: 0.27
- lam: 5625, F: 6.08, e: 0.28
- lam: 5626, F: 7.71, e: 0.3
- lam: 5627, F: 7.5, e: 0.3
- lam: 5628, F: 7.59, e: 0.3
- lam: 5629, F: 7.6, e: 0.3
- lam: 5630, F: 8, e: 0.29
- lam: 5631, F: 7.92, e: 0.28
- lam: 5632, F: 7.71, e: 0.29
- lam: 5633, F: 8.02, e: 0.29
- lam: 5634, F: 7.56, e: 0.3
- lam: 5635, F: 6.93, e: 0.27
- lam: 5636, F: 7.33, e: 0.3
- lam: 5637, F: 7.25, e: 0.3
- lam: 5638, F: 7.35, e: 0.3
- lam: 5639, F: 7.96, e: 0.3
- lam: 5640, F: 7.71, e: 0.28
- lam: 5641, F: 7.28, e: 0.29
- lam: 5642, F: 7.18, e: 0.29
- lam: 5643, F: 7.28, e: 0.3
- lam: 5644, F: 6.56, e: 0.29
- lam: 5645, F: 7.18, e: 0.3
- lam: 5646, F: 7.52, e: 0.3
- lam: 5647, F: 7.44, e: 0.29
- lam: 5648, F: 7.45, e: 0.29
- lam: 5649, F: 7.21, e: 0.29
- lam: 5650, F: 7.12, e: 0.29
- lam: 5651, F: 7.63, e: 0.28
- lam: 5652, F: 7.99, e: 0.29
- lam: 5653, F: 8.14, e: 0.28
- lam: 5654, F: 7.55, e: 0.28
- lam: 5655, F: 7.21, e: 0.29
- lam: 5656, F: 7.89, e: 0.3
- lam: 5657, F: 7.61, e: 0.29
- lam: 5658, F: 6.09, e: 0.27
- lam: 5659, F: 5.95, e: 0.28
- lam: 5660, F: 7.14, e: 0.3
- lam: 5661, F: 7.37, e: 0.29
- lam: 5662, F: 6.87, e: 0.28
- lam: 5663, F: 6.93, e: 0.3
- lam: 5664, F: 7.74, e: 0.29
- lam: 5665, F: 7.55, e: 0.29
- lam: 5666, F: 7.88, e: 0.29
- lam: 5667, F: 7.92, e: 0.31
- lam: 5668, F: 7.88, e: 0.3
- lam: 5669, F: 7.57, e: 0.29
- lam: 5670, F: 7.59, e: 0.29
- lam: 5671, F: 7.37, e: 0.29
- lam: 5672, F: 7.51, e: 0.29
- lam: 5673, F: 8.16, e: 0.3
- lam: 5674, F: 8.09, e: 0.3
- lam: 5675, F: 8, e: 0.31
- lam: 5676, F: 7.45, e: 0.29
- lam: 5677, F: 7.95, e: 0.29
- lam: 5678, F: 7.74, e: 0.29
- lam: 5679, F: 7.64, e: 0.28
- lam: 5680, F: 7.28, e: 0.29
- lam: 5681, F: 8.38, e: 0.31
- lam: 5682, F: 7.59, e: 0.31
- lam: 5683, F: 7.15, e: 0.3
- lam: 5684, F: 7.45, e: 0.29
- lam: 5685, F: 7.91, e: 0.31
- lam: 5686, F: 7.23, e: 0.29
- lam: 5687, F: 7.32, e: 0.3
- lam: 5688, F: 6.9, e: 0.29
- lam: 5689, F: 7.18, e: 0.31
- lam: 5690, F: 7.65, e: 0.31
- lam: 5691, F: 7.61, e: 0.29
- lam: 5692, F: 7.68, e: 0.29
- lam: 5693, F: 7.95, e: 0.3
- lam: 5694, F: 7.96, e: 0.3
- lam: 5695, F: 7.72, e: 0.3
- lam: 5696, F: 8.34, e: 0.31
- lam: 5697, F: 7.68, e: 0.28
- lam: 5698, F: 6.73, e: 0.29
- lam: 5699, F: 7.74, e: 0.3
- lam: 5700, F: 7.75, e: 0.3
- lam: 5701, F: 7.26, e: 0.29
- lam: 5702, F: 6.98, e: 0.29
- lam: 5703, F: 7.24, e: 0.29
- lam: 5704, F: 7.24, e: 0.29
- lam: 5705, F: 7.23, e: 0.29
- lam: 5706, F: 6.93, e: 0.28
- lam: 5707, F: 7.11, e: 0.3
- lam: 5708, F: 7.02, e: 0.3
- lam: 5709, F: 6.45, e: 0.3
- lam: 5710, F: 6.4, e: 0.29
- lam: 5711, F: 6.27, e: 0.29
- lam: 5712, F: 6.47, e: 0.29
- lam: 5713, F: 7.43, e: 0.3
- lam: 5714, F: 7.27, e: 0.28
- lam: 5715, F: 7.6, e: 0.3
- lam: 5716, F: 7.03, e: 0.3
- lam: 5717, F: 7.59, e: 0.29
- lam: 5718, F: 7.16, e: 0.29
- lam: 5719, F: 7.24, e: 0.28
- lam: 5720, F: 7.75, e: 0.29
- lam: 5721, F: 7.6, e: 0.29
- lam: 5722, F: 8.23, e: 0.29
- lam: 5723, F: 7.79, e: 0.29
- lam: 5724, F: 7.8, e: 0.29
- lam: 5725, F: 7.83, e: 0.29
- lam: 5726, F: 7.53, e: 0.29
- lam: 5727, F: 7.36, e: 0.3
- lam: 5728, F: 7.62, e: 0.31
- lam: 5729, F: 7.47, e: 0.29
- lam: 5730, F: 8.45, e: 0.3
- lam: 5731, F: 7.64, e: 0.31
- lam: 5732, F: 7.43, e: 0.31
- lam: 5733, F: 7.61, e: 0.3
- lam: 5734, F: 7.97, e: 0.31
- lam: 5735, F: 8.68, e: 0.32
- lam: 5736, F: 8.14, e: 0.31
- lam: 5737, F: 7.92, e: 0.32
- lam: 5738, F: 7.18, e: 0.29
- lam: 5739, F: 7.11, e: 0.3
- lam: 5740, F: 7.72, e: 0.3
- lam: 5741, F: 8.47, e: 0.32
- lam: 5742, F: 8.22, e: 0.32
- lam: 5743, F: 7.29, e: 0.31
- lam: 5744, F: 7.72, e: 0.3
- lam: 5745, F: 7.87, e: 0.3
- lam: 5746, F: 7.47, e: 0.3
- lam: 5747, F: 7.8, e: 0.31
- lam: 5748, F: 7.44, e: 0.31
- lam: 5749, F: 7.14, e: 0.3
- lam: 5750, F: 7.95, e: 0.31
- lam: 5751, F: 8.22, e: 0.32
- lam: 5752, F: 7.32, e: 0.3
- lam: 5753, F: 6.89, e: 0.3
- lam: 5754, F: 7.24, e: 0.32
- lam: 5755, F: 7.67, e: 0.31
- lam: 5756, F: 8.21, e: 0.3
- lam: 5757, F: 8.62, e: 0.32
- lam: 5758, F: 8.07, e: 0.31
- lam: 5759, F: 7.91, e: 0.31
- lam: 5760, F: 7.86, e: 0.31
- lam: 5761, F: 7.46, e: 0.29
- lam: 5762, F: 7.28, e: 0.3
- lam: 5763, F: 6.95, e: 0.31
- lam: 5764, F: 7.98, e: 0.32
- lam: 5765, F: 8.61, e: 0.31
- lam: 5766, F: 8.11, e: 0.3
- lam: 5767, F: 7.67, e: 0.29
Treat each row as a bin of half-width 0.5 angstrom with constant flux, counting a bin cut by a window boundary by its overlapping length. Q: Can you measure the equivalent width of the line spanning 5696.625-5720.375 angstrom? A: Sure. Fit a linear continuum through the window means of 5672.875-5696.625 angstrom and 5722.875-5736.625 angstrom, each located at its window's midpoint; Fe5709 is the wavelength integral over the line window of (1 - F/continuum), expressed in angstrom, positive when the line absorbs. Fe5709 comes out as 1.8 angstrom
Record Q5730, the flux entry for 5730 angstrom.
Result 8.45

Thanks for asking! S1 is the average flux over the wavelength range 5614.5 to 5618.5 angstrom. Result 6.3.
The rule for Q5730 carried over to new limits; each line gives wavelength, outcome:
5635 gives 6.93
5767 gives 7.67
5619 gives 8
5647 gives 7.44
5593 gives 6.52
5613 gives 7.66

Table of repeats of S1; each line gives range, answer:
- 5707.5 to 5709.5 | 6.73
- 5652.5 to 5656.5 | 7.7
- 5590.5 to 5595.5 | 6.83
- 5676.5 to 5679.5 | 7.78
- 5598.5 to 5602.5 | 6.65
